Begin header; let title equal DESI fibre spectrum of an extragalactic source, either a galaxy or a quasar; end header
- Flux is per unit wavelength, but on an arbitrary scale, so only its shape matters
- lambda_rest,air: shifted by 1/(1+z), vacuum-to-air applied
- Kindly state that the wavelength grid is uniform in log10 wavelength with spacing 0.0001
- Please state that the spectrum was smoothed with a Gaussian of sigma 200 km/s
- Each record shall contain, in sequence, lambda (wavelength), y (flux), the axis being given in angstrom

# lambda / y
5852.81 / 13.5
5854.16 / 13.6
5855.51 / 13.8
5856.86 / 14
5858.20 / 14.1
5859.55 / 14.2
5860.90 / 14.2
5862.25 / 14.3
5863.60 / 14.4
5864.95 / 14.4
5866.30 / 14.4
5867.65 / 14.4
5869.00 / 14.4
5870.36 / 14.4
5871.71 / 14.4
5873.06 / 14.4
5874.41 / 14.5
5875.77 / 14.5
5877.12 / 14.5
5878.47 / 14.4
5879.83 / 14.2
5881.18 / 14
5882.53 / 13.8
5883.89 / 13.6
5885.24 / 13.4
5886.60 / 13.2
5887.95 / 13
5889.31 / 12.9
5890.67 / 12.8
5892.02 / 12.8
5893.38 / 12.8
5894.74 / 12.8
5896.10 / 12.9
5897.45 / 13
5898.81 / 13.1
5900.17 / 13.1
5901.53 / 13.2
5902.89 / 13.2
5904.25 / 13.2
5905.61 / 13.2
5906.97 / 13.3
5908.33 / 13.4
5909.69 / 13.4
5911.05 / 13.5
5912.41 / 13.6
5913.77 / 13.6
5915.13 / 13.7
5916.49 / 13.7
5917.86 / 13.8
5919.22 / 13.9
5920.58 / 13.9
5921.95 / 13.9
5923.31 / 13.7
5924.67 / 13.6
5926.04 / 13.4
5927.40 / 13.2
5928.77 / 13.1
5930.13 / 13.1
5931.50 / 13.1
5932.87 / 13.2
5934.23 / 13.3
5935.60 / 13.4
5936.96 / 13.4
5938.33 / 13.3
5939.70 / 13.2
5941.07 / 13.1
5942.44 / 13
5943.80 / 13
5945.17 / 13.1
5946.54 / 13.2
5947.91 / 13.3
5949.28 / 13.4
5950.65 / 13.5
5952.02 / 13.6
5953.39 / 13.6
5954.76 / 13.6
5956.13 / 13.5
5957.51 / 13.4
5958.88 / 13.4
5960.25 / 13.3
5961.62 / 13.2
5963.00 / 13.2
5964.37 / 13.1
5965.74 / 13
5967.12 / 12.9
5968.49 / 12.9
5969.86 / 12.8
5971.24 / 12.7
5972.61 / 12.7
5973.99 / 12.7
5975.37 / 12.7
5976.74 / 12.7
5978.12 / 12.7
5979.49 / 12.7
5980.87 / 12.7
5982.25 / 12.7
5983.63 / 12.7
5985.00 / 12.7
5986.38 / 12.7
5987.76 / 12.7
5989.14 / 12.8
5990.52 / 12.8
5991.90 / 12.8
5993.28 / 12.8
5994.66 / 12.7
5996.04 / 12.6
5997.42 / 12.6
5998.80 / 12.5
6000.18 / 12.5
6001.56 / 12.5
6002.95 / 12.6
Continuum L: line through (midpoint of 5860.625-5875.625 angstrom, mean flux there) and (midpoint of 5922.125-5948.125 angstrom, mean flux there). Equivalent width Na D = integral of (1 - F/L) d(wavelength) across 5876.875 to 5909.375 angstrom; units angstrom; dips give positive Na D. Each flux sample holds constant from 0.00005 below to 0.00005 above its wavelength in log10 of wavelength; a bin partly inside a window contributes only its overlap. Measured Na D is 1.5 angstrom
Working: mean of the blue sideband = 14.4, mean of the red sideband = 13.3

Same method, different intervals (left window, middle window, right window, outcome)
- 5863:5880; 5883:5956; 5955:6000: 2.1 angstrom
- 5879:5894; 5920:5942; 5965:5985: -0.5 angstrom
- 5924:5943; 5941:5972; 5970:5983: -0.6 angstrom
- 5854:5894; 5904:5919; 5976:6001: 0.0 angstrom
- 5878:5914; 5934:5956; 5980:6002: -0.6 angstrom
